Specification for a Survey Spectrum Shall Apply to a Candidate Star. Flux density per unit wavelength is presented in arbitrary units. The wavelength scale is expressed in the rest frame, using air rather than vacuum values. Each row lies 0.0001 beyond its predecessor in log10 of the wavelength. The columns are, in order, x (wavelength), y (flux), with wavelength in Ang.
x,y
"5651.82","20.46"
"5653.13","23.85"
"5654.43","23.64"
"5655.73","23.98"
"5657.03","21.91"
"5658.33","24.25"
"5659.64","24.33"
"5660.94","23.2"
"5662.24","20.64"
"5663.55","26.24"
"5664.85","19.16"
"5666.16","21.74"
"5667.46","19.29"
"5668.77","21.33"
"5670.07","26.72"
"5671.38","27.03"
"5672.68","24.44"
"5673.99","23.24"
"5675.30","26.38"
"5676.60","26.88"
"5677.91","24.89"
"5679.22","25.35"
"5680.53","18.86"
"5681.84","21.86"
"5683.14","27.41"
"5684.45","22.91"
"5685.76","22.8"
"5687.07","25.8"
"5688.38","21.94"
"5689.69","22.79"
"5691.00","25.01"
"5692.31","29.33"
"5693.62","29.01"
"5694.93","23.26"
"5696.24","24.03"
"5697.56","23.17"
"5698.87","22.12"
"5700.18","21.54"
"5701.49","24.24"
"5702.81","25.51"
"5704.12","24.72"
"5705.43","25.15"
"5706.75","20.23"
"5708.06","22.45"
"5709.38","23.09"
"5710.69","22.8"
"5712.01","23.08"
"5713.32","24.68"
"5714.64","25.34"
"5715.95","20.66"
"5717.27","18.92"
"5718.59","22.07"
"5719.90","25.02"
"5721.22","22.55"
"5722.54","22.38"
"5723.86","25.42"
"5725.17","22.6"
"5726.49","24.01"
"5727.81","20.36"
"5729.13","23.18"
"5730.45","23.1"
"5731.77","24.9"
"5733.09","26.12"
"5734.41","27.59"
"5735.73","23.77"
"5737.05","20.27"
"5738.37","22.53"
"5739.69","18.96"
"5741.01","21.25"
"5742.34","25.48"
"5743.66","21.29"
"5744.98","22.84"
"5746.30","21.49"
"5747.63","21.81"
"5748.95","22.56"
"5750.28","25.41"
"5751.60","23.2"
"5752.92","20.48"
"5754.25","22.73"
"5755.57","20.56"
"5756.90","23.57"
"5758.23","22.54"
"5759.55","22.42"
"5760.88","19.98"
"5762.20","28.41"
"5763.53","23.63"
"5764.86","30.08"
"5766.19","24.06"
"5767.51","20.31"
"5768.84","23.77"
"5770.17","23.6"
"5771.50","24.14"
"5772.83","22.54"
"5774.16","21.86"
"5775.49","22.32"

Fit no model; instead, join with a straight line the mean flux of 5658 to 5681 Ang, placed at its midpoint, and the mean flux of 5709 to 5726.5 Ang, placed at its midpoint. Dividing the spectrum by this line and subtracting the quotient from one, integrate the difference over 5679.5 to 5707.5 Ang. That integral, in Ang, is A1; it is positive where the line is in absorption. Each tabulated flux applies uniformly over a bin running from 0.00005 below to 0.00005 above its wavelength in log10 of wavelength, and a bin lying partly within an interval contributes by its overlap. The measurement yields -0.7 Ang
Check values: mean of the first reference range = 23.6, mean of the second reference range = 23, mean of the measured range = 23.9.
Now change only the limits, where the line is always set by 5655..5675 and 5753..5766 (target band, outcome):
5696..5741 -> 0.7 Ang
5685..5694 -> -0.7 Ang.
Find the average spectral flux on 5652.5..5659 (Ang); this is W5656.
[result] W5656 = 23.5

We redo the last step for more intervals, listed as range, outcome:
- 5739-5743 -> 21.9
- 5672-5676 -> 24.8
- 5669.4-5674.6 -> 25.4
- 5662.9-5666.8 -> 22.4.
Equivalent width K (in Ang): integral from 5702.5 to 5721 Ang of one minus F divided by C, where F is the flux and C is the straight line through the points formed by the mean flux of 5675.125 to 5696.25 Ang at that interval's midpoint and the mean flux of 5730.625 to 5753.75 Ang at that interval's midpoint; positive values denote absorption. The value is 0.6 Ang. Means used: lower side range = 24.6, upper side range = 22.9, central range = 23.1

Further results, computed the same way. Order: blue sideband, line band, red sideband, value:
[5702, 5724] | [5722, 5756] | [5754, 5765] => 0.68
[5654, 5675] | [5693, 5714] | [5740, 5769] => -0.48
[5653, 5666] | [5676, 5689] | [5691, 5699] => 0.35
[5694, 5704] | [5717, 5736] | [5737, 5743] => -0.97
